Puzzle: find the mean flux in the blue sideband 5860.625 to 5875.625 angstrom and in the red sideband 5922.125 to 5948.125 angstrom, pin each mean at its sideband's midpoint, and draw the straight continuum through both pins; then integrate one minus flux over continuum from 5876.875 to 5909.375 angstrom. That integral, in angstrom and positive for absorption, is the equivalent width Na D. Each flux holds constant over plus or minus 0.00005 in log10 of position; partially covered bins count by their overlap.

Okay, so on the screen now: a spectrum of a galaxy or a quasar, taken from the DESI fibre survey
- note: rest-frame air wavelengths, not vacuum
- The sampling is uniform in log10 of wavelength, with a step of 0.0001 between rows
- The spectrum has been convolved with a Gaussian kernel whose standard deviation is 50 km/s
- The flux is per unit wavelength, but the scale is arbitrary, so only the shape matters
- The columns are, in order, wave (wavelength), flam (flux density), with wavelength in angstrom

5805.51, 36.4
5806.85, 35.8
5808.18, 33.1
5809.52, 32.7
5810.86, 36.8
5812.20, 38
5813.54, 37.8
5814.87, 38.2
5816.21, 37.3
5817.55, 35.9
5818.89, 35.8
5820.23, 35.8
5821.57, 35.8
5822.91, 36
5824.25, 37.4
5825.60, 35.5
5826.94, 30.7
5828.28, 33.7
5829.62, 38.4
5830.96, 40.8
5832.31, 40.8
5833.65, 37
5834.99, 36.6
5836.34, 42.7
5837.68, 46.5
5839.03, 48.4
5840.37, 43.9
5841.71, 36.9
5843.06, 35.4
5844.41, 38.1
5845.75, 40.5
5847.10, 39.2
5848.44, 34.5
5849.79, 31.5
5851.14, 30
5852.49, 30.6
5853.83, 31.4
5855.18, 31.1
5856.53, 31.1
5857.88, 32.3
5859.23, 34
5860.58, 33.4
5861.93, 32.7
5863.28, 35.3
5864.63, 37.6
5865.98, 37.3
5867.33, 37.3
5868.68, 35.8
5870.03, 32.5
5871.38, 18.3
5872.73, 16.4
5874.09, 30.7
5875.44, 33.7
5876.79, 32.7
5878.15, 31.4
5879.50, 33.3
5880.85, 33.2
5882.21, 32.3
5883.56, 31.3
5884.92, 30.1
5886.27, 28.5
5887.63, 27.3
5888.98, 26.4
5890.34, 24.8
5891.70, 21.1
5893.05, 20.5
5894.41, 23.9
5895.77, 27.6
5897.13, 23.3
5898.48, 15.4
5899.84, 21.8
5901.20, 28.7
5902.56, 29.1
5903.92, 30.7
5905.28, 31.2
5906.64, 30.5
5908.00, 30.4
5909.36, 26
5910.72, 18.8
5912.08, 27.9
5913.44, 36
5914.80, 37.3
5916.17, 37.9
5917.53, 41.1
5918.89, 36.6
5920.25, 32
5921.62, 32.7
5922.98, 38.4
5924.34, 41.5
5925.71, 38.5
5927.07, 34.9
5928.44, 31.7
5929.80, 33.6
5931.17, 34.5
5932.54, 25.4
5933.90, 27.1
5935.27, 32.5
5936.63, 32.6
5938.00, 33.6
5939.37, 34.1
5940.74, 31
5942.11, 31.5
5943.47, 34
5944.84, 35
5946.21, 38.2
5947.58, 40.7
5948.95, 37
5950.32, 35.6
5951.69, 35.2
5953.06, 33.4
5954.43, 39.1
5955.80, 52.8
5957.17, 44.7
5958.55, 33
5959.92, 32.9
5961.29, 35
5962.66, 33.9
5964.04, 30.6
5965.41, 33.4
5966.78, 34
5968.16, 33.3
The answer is 4.9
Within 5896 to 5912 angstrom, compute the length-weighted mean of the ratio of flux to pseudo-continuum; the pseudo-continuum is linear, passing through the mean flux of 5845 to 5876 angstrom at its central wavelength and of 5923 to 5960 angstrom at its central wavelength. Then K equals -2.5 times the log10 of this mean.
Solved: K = 0.29 mag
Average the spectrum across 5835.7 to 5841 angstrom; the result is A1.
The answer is 45.4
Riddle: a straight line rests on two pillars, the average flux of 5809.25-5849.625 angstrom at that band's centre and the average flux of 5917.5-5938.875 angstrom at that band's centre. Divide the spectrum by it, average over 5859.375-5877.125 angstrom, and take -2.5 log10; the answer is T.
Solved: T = 0.14 mag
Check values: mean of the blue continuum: 37.9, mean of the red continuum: 34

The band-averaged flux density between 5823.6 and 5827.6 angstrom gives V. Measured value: 34.5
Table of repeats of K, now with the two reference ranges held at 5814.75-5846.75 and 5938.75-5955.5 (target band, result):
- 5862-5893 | 0.23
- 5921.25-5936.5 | 0.08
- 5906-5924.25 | 0.11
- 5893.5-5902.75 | 0.47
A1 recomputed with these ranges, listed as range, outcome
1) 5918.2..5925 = 36.3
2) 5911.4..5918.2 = 36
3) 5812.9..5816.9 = 37.8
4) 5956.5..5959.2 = 38.8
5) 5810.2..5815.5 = 37.7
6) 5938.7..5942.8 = 32.2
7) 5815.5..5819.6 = 36.3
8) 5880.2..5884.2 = 32.3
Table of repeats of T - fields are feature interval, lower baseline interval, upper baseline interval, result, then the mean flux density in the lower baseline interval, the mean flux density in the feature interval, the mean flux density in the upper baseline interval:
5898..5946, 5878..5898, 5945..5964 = 0.02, 27.5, 32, 37.5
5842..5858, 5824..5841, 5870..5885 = 0.05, 39.4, 33.9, 29.5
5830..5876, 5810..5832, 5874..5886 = -0.03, 36.5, 35.1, 32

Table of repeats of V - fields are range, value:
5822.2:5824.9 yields 36.7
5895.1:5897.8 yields 25.4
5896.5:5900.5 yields 20.2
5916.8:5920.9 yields 36.7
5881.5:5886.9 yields 30.6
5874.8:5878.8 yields 32.6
